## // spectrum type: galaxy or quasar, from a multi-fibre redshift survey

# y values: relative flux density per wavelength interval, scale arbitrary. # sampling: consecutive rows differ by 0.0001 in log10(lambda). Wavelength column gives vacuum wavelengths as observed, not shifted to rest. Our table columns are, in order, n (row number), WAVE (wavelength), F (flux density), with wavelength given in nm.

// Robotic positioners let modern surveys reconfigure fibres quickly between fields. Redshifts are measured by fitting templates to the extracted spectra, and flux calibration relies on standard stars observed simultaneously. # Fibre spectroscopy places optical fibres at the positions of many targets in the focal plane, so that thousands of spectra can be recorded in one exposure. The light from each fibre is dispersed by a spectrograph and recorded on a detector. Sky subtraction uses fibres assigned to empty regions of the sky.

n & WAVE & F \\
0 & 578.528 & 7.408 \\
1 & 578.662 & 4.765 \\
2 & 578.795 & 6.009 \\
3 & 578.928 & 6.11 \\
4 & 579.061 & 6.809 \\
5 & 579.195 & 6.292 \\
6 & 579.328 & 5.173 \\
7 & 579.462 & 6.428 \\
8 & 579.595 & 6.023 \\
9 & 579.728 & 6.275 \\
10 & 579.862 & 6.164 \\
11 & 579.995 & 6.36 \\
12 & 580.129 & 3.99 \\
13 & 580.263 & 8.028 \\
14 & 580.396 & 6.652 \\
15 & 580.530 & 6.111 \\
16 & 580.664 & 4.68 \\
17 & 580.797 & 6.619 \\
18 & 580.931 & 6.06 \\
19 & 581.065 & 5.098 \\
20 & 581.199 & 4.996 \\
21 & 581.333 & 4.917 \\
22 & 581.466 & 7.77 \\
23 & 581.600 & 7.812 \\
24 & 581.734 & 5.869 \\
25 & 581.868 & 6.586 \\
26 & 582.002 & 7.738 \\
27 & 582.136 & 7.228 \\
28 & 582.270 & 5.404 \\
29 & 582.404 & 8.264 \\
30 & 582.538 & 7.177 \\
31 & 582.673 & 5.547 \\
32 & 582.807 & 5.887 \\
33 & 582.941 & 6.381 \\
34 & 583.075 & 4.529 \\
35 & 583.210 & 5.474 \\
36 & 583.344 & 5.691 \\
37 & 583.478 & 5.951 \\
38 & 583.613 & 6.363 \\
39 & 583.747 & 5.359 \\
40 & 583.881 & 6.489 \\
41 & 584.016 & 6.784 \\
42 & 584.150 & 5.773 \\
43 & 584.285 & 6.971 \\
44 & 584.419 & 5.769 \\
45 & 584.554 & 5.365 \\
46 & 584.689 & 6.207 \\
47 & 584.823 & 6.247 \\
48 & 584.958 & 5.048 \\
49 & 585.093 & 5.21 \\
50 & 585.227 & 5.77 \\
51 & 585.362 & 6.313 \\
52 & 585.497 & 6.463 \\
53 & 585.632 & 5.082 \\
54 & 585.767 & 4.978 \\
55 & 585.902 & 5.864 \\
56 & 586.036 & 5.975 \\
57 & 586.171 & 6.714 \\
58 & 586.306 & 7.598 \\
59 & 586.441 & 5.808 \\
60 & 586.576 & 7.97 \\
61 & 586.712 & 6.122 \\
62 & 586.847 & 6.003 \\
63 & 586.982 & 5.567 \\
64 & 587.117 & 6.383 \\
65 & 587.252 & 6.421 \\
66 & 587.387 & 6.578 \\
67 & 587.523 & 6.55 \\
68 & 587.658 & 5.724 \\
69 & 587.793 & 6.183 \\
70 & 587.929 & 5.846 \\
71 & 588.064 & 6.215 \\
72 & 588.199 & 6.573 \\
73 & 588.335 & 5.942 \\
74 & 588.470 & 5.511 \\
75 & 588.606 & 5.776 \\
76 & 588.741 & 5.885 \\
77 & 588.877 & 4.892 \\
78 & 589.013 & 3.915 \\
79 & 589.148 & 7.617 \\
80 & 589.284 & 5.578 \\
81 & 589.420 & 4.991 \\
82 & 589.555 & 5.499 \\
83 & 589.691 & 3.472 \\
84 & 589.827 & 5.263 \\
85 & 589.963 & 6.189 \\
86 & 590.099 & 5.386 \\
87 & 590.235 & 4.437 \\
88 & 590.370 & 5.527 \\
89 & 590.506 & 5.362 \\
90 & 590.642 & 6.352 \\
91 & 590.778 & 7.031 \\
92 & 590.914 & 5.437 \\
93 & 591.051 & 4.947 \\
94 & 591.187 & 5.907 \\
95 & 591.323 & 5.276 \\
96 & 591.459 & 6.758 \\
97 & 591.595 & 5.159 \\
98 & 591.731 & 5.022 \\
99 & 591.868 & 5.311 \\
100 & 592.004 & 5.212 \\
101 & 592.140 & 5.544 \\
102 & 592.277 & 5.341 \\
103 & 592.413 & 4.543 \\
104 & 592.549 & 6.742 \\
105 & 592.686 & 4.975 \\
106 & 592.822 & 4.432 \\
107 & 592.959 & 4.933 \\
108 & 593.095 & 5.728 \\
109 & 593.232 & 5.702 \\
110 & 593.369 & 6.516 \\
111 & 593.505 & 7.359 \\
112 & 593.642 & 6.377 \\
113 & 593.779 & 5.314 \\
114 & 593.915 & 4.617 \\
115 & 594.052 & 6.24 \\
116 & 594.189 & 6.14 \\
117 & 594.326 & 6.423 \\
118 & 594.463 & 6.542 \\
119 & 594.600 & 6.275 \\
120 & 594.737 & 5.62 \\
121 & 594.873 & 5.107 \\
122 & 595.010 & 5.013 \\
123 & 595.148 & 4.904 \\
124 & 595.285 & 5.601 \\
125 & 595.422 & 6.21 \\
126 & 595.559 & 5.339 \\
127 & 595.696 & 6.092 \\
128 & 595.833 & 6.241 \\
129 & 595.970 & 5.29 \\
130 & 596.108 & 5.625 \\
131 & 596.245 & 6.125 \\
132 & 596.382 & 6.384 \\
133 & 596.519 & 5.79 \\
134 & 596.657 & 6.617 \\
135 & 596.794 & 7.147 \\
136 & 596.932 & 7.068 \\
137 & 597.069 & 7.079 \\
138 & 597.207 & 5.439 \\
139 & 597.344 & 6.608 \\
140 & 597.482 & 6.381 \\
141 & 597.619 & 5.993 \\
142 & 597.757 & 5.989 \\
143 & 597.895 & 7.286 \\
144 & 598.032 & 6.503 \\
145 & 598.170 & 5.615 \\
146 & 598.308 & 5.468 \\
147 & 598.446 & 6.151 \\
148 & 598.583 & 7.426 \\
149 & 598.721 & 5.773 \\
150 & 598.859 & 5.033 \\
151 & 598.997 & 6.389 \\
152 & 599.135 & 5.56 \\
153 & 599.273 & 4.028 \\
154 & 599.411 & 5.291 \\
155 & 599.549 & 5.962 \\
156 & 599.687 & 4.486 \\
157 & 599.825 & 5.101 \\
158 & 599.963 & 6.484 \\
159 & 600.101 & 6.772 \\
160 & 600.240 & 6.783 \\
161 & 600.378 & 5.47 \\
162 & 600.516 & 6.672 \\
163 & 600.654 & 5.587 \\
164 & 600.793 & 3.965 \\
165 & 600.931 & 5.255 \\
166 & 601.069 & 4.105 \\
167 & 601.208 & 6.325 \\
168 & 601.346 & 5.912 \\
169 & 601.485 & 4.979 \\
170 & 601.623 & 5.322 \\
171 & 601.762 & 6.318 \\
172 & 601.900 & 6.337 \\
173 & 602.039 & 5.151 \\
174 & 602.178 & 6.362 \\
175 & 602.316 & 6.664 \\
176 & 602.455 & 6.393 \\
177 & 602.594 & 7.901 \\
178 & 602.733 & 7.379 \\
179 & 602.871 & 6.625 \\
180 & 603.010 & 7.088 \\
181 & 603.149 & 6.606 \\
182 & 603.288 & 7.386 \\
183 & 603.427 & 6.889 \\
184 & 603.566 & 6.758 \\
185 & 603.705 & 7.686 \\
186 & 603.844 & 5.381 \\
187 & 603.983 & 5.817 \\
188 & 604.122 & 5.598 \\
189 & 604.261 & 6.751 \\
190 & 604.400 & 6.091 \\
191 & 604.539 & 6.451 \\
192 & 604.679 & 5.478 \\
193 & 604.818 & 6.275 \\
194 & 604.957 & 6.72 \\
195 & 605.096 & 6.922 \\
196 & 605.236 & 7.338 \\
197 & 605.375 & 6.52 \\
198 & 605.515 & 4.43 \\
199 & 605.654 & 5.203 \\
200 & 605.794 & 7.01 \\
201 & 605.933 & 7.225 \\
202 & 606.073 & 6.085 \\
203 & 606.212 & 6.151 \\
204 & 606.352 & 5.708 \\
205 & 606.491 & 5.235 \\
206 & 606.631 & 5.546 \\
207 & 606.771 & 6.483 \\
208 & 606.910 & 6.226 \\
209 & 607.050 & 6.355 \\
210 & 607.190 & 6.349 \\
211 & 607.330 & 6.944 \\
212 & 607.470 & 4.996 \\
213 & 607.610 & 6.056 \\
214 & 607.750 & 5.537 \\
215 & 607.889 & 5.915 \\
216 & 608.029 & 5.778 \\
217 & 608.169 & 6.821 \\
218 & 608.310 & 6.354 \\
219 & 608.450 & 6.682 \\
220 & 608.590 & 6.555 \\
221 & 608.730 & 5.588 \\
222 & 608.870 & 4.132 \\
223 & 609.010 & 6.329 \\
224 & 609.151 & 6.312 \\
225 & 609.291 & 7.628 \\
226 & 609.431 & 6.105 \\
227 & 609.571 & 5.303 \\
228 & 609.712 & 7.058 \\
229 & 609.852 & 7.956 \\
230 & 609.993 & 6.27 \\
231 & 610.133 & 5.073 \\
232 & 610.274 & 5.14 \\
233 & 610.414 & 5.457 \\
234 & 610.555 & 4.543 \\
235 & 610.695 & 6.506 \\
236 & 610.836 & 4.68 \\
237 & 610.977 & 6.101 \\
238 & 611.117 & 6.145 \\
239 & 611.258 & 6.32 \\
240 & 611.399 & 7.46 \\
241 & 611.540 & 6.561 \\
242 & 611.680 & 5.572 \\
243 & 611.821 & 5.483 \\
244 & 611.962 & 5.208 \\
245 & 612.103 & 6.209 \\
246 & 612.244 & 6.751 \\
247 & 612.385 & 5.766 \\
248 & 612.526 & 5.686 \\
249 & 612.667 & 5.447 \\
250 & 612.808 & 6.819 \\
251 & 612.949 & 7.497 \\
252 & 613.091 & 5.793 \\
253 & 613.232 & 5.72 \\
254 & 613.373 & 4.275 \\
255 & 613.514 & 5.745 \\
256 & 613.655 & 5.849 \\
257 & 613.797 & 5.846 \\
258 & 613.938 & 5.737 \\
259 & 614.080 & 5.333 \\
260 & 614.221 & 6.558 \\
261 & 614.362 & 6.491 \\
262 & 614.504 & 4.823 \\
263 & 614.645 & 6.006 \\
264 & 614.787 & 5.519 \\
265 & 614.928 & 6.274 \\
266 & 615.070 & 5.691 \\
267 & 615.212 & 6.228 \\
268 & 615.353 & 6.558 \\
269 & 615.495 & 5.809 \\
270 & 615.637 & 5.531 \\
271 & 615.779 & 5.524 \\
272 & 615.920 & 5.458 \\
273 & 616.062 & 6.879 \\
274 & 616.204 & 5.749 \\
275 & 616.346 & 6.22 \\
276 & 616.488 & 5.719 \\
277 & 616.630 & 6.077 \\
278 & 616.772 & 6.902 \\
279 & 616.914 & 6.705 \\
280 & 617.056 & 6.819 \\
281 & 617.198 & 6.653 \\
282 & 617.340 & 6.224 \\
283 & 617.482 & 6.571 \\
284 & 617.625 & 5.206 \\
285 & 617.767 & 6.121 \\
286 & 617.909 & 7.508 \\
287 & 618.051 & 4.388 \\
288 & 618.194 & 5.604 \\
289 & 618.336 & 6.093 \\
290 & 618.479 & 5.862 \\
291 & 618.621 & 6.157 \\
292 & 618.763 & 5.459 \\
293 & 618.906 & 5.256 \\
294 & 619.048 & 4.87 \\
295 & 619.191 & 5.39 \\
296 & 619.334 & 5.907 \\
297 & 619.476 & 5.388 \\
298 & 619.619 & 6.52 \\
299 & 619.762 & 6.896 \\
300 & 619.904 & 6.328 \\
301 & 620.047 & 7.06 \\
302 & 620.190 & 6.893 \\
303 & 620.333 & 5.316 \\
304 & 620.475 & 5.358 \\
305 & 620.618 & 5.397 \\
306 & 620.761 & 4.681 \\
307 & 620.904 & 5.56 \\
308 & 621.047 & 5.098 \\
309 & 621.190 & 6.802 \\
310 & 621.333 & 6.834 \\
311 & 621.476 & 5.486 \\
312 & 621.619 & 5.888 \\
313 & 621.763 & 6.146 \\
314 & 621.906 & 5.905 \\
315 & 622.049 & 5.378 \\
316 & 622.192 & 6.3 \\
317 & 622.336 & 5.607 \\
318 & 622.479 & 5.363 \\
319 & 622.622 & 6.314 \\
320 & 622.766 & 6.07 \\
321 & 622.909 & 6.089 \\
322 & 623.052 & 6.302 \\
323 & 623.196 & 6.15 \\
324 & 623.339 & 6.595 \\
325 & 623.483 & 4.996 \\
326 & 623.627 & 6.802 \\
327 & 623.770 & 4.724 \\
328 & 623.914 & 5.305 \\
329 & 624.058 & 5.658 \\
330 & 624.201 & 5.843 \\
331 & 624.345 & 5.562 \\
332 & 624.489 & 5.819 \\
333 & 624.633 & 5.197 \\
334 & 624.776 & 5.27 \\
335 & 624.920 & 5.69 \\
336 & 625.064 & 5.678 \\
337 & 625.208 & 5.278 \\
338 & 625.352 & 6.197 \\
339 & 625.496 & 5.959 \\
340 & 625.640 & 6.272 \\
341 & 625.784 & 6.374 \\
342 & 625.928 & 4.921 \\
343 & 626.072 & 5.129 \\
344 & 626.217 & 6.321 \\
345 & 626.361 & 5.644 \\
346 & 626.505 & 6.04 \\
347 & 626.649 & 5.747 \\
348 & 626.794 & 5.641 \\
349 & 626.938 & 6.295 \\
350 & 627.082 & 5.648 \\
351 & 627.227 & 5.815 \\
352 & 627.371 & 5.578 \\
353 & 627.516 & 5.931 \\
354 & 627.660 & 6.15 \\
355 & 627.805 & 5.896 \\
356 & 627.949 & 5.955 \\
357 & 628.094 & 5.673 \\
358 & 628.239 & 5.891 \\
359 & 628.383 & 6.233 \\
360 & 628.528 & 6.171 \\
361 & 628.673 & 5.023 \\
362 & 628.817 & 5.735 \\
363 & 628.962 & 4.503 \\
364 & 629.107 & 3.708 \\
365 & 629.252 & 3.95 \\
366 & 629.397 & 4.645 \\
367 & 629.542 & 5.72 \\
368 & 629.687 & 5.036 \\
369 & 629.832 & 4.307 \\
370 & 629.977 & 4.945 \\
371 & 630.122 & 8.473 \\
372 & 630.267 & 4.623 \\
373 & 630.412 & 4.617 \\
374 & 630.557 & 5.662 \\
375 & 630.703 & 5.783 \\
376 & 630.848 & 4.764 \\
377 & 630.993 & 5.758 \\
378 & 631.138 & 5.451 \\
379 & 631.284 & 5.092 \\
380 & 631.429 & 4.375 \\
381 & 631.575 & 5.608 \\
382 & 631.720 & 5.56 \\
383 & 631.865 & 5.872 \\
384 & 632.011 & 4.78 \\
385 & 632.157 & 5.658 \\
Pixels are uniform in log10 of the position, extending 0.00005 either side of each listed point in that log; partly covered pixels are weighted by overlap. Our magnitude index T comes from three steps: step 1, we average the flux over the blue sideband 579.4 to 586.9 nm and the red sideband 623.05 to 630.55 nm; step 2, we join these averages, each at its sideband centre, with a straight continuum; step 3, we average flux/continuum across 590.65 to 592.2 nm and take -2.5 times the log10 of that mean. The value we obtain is 0.08 mag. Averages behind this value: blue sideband 6.14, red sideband 5.6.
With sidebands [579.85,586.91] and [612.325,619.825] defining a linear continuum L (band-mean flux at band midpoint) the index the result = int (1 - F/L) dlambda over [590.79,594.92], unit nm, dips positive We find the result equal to 0.28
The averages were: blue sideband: 6.14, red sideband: 5.94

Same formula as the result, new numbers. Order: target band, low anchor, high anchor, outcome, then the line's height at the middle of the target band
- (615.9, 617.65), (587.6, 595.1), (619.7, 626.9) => -0.15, 5.8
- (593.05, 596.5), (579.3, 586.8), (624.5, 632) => 0.06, 5.97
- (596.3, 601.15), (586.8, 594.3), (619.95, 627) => -0.19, 5.71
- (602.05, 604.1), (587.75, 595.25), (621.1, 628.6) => -0.36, 5.7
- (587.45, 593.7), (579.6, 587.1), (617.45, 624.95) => 0.46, 6.07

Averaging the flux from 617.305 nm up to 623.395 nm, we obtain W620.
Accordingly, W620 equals 5.91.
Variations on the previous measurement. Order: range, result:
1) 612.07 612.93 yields 6.19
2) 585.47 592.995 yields 5.73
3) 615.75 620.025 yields 6.03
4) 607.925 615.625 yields 5.99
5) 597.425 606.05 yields 6.11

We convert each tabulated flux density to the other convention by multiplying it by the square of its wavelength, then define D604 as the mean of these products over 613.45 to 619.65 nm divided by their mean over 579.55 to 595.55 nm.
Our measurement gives 1.11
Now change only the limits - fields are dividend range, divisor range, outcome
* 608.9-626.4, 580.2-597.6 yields 1.10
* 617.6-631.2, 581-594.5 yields 1.09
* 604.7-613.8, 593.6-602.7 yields 1.06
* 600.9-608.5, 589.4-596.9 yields 1.14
